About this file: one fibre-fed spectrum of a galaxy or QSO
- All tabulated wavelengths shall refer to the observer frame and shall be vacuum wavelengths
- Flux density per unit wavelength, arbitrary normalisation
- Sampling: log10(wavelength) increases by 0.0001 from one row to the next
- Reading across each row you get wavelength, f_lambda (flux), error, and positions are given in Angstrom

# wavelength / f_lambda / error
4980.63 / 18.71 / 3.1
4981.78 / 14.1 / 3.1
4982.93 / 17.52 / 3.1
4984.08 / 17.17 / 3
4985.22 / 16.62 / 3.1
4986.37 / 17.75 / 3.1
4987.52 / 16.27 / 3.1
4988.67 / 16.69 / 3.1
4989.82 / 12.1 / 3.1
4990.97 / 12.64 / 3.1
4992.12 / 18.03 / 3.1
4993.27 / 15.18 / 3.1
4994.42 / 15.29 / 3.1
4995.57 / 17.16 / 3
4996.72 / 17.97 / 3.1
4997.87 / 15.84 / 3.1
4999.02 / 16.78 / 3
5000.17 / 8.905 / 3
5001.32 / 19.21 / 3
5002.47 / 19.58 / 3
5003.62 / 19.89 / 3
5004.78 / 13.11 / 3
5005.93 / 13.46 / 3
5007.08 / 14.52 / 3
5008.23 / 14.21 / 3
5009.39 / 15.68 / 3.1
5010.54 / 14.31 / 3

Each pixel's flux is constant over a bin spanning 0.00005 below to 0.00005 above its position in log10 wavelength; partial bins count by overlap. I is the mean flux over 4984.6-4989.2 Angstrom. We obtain 16.8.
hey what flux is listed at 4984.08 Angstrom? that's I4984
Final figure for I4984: 17.17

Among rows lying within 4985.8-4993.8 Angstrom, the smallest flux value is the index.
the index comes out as 12.1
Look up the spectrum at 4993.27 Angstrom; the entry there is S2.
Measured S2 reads 15.18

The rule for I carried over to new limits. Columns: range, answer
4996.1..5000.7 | 15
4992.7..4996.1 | 15.9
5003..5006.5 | 15.5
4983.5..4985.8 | 16.9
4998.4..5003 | 16.1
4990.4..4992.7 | 15.3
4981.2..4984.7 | 16.3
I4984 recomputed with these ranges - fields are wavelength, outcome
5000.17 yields 8.905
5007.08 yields 14.52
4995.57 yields 17.16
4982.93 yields 17.52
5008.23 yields 14.21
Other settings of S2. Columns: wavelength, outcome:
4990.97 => 12.64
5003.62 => 19.89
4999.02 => 16.78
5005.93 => 13.46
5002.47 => 19.58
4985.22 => 16.62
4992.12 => 18.03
